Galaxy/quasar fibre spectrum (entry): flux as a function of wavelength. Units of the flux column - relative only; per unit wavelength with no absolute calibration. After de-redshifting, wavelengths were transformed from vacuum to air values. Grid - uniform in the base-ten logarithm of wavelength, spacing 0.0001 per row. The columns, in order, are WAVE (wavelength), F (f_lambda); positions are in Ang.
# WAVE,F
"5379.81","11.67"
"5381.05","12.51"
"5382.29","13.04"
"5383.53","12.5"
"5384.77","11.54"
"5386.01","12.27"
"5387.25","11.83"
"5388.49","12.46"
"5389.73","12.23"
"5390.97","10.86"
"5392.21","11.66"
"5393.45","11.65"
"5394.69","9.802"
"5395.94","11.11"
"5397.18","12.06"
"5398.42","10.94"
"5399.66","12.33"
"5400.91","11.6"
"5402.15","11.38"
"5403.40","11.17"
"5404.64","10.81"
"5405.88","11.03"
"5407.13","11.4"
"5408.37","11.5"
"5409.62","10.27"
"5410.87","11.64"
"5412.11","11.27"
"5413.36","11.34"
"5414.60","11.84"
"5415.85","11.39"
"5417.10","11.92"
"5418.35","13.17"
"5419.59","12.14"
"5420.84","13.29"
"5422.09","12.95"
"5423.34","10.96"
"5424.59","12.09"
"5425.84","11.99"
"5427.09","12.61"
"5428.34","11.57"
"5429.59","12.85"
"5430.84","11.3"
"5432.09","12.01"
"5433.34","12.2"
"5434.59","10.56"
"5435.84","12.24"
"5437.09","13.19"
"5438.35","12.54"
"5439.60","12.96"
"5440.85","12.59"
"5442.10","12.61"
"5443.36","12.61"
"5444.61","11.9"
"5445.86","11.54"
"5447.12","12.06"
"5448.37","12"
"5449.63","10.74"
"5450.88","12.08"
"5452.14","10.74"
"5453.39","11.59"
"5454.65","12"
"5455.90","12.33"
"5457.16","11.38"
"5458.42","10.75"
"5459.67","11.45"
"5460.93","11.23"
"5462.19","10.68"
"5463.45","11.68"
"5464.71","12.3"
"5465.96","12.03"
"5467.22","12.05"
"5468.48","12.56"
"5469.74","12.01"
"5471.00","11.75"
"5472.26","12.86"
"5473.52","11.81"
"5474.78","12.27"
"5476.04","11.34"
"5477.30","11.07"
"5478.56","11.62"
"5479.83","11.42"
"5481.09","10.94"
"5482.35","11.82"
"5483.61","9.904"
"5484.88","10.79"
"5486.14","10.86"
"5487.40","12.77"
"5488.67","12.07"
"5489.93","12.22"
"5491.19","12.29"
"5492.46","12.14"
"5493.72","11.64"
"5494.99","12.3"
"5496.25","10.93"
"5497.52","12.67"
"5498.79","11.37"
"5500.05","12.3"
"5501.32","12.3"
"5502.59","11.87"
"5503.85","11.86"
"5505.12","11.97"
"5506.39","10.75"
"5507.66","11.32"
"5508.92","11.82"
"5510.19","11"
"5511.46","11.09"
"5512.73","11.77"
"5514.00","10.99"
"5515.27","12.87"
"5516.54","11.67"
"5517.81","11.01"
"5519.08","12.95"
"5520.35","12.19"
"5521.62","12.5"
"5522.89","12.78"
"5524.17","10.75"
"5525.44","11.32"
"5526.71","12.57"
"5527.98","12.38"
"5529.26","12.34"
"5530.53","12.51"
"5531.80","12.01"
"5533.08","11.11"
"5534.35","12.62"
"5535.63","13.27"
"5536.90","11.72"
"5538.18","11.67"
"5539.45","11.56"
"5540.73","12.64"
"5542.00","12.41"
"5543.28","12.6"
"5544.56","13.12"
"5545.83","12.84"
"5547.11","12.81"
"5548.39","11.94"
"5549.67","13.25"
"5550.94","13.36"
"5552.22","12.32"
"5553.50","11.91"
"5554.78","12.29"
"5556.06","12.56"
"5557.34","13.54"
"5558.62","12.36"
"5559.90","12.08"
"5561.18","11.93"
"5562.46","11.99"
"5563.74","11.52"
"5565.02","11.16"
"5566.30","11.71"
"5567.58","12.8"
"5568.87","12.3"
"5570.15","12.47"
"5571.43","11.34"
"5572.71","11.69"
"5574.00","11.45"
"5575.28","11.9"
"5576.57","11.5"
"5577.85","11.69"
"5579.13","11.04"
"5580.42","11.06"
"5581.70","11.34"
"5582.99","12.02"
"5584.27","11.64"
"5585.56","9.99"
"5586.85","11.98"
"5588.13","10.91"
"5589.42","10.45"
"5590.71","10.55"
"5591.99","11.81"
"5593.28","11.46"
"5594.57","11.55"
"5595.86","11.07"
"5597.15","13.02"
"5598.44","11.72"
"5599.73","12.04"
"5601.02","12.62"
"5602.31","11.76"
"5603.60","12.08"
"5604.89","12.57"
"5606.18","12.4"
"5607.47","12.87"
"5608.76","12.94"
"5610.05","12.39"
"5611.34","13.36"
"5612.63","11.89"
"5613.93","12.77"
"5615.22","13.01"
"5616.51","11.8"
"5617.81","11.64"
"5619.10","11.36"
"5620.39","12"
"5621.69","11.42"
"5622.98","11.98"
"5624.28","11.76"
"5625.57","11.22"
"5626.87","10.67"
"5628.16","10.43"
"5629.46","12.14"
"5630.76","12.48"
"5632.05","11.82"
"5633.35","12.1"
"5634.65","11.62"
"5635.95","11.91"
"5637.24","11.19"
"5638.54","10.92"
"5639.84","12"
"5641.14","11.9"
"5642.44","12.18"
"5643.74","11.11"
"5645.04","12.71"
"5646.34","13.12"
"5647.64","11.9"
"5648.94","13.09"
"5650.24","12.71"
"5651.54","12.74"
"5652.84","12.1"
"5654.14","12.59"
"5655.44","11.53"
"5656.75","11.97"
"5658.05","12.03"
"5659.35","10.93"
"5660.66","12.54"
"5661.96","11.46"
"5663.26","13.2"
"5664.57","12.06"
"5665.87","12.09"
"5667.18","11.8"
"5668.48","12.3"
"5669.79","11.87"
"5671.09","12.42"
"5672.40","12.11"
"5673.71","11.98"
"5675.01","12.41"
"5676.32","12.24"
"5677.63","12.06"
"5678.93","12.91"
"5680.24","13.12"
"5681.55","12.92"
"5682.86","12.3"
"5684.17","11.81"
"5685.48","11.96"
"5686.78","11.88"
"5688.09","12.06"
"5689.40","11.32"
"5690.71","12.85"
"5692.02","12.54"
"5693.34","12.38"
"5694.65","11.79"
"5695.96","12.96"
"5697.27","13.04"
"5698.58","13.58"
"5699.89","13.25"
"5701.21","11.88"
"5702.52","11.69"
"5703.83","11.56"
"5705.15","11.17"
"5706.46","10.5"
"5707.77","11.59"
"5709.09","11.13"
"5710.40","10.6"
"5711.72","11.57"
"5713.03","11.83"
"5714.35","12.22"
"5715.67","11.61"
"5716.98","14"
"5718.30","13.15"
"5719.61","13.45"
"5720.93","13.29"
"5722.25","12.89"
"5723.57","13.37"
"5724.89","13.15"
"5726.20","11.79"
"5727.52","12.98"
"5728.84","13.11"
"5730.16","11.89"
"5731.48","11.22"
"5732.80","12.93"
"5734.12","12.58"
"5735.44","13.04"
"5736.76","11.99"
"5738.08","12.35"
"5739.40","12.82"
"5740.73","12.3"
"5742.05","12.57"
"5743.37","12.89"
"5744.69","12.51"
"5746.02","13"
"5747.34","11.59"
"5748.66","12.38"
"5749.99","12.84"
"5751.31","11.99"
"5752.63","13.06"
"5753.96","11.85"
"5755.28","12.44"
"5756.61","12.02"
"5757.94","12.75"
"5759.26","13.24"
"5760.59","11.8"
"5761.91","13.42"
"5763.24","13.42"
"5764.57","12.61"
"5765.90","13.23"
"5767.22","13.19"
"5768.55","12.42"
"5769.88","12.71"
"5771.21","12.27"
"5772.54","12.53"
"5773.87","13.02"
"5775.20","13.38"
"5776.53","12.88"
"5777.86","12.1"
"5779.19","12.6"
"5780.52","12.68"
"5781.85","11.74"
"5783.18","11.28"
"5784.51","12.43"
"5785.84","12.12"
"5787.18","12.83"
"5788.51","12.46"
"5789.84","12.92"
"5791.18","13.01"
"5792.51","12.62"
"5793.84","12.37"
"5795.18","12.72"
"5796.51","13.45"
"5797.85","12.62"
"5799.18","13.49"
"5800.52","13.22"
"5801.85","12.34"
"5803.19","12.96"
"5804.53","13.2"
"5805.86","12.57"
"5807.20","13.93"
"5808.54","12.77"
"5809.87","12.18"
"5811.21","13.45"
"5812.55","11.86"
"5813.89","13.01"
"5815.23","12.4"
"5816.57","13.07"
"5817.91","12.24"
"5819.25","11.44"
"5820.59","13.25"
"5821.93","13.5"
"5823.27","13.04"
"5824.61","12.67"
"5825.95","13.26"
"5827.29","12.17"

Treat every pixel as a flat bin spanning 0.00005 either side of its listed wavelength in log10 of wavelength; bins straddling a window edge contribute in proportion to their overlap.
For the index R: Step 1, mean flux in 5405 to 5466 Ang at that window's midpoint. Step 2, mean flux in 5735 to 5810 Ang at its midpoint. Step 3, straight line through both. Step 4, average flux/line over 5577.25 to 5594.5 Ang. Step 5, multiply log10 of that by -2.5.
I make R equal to 0.09 mag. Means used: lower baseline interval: 11.8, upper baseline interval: 12.7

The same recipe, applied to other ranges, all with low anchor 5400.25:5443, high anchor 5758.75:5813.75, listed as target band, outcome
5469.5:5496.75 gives 0.033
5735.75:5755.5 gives 0.016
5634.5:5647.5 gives 0.047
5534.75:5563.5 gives -0.023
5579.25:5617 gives 0.037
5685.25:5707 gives 0.033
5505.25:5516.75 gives 0.056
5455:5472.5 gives 0.020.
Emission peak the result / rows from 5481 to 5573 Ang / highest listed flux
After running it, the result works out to 13.54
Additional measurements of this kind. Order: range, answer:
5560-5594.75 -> 12.8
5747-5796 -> 13.42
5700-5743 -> 14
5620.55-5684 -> 13.2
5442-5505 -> 12.86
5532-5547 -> 13.27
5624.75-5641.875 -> 12.48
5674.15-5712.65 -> 13.58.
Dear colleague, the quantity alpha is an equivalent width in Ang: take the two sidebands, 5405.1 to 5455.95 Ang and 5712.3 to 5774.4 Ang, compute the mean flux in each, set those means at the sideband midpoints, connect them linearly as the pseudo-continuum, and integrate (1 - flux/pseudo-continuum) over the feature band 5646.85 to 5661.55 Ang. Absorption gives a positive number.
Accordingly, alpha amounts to 0.3 Ang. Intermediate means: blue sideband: 11.9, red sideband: 12.6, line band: 12.2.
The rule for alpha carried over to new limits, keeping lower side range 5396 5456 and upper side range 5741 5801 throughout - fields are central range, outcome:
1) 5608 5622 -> 0.02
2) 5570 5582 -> 0.67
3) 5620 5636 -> 0.87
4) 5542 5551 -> -0.49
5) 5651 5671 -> 0.48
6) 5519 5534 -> -0.02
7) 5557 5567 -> 0.14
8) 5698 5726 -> 0.56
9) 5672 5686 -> 0.08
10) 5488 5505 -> 0.02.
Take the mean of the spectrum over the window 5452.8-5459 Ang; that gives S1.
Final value 11.6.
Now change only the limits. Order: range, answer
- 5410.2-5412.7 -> 11.4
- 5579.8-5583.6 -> 11.5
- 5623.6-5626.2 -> 11.5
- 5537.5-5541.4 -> 12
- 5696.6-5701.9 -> 12.9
